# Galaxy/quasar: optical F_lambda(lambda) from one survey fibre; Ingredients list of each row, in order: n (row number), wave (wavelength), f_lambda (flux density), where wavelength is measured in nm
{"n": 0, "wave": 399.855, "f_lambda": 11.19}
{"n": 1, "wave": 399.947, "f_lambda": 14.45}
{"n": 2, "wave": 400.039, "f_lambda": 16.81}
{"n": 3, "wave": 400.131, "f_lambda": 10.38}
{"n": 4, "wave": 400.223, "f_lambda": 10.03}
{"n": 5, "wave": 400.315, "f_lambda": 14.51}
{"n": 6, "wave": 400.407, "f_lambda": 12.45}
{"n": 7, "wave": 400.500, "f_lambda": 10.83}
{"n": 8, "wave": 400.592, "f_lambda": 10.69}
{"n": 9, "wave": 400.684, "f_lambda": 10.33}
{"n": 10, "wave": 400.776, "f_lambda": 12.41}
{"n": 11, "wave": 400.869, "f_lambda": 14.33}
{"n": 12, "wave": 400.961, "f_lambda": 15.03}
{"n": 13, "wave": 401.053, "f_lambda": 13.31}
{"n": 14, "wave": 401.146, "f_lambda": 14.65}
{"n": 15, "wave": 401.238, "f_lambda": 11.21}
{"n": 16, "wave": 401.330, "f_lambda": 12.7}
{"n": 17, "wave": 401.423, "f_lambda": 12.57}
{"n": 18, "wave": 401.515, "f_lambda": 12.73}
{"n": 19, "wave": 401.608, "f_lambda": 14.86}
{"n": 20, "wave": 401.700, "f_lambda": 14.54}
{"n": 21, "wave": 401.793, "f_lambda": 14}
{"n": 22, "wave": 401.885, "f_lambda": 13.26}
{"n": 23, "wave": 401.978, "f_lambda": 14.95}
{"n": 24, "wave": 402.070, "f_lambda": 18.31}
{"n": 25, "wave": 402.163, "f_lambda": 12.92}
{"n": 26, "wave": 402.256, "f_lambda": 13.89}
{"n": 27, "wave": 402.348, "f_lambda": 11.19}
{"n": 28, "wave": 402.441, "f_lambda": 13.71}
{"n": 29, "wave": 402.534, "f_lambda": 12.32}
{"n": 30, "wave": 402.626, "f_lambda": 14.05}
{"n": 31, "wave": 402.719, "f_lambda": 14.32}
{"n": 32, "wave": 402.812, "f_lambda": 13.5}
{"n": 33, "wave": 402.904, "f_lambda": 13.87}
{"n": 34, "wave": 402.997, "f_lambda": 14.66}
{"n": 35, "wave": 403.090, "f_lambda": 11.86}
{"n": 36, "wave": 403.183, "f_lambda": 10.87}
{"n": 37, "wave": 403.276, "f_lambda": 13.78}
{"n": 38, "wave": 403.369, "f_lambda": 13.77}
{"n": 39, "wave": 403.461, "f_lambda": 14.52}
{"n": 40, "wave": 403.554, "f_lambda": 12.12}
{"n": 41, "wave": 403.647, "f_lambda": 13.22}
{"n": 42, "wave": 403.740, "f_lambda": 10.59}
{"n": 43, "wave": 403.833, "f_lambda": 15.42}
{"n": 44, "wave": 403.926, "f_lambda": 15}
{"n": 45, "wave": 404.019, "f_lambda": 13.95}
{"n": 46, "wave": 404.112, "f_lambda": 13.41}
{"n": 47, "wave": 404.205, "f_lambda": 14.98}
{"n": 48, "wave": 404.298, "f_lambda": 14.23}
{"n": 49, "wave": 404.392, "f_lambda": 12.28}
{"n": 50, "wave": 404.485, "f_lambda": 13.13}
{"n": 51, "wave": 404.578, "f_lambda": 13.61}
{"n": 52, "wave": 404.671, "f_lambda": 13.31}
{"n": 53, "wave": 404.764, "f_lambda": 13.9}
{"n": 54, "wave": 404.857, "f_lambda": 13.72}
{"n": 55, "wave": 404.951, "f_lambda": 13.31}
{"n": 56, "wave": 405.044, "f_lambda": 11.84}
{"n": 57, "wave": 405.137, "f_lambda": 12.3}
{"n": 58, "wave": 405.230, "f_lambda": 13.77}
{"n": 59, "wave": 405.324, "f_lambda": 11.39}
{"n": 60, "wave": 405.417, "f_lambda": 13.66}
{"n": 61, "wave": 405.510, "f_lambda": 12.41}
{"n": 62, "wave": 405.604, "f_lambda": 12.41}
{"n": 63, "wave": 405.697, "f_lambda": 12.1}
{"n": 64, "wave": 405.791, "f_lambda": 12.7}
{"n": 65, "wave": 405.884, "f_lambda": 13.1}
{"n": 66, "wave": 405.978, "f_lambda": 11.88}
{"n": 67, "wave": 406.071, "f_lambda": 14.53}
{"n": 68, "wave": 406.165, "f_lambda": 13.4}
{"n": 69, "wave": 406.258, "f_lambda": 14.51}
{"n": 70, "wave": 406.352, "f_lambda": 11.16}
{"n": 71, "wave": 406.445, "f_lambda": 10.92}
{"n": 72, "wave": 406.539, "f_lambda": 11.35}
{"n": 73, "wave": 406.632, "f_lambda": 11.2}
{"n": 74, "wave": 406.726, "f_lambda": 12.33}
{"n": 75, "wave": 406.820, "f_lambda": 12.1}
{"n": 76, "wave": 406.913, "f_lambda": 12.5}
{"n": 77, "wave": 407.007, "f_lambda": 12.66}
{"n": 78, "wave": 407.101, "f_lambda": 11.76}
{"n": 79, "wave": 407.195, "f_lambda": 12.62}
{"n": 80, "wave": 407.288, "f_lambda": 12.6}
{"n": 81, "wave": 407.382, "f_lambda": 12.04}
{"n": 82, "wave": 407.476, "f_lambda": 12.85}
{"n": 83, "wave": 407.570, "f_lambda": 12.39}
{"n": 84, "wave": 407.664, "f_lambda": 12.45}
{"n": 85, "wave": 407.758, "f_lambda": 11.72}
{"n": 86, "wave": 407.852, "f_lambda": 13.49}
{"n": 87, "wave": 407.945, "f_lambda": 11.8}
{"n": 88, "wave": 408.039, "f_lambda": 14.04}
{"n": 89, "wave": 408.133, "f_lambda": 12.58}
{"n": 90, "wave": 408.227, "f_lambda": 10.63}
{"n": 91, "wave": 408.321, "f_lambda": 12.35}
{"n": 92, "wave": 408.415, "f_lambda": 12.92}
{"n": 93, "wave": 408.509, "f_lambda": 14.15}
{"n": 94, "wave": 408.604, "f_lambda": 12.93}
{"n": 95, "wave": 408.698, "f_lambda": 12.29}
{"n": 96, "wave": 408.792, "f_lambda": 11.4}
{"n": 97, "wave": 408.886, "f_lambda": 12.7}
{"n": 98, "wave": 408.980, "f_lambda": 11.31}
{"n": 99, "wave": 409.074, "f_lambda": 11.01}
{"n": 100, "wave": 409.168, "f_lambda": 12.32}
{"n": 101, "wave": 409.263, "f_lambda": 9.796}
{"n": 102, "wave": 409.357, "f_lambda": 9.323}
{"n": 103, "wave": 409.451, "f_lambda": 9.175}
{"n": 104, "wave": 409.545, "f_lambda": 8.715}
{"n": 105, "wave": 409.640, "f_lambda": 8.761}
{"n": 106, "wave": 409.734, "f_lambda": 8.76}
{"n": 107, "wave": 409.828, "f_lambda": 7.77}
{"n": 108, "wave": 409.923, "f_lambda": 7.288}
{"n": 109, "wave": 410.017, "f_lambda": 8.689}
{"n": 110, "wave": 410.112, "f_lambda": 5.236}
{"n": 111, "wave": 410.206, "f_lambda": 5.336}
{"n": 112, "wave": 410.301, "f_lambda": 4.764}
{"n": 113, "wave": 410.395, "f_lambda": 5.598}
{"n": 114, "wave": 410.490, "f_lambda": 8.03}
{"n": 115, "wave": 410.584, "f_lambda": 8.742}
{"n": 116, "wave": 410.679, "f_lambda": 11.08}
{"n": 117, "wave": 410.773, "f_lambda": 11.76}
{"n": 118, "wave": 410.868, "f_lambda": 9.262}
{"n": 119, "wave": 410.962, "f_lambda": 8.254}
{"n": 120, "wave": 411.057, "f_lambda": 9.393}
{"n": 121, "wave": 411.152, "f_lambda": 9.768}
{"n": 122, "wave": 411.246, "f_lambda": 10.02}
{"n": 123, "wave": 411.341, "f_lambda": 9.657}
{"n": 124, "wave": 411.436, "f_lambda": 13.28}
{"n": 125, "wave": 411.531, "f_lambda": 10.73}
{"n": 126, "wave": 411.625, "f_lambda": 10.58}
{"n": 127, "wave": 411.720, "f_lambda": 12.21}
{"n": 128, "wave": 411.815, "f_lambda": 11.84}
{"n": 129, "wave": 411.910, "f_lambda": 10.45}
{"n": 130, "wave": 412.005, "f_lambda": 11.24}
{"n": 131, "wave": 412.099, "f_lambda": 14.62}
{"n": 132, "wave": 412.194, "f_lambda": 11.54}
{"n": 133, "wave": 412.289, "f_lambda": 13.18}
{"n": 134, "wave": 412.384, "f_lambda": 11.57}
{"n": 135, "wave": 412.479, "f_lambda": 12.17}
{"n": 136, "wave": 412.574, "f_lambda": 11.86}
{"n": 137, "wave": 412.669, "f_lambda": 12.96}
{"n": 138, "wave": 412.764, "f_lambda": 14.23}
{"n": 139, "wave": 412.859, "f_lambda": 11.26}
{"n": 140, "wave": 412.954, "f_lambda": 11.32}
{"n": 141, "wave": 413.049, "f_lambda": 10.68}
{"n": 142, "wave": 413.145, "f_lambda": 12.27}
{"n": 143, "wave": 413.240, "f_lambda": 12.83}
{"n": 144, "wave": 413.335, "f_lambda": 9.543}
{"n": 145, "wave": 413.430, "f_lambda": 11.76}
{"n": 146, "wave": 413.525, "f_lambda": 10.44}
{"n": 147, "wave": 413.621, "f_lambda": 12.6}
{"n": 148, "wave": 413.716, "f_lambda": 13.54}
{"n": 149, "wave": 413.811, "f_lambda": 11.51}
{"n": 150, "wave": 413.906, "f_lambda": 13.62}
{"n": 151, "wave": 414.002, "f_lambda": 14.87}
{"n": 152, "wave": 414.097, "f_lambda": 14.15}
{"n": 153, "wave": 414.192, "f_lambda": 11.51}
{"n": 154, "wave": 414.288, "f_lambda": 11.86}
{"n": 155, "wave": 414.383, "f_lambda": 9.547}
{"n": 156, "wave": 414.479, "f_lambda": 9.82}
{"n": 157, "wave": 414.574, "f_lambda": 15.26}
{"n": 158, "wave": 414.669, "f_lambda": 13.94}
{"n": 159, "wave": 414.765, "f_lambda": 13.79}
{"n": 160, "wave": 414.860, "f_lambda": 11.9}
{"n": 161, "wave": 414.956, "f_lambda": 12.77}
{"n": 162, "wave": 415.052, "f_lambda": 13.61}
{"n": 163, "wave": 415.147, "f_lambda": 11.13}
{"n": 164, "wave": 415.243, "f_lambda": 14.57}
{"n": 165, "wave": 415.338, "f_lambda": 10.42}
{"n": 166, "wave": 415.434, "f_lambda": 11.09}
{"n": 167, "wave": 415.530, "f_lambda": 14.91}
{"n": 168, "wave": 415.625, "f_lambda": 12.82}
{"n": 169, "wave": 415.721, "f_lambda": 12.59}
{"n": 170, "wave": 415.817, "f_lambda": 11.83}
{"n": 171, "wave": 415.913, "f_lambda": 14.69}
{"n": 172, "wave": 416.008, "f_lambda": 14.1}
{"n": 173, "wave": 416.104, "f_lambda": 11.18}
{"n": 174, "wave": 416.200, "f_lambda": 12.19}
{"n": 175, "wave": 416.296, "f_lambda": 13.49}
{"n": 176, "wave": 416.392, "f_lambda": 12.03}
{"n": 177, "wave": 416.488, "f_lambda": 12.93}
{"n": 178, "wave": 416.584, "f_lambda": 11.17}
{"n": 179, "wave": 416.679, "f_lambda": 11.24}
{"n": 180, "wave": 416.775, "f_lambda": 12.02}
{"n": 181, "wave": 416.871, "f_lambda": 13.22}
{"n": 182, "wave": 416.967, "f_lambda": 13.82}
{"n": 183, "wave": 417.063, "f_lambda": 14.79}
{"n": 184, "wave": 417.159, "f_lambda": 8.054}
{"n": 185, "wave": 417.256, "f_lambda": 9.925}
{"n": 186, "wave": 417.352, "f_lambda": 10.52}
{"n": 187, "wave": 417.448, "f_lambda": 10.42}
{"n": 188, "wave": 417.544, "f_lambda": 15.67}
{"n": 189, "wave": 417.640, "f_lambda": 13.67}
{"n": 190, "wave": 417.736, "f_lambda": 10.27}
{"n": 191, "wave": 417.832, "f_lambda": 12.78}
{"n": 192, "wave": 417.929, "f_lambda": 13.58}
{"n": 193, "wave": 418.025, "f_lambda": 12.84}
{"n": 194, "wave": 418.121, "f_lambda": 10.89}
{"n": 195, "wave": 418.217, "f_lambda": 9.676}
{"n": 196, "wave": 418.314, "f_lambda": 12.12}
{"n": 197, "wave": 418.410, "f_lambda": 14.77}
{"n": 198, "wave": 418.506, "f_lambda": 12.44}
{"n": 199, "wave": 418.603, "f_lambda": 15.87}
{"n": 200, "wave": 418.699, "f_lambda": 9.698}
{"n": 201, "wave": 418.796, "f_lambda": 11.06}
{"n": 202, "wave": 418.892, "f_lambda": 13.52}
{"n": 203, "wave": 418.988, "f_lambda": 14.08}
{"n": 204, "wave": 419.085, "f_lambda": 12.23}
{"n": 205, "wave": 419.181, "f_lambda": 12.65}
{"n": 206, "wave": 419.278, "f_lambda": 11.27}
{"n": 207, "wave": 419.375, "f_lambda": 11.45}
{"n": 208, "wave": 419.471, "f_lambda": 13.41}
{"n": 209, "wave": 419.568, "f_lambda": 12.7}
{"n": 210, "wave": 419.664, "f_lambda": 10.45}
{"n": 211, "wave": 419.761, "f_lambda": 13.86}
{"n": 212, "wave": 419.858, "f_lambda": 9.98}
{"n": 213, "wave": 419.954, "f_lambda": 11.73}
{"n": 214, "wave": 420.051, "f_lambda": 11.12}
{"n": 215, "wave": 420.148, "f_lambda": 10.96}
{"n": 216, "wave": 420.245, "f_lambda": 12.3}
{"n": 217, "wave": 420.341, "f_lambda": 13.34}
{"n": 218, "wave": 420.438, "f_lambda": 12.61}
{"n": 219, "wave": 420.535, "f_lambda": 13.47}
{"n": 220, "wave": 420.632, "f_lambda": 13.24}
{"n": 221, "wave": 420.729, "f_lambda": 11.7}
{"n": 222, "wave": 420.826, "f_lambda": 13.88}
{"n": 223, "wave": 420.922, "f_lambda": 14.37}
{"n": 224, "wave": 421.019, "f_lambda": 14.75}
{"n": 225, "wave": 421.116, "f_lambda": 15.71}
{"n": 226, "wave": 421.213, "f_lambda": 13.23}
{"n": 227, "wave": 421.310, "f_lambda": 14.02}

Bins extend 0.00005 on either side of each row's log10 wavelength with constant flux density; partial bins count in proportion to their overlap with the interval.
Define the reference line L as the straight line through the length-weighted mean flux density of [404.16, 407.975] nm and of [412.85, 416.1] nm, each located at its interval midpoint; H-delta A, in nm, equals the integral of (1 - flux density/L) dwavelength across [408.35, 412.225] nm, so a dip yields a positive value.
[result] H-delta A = 0.77 nm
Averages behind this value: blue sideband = 12.7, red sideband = 12.4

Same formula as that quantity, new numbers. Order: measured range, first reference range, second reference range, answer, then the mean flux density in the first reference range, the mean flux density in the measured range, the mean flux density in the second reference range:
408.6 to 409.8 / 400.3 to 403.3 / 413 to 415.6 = 0.21 nm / 13.3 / 10.5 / 12.4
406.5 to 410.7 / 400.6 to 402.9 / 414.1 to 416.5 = 0.75 nm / 13.5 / 10.7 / 12.6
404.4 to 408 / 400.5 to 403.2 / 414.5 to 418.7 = 0.14 nm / 13.3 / 12.6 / 12.5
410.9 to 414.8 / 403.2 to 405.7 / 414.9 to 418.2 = 0.25 nm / 13.3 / 11.8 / 12.4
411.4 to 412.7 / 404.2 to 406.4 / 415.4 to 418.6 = 0.07 nm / 13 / 12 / 12.4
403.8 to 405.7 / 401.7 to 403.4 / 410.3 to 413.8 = -0.04 nm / 13.6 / 13.4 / 11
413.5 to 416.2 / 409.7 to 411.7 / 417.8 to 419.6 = -0.49 nm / 8.81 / 12.7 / 12.5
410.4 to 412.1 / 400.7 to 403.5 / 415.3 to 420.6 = 0.33 nm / 13.6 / 10.4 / 12.3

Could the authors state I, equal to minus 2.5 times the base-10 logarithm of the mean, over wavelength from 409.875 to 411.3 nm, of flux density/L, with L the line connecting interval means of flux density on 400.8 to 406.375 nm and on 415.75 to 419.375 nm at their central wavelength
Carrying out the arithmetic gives 0.49 mag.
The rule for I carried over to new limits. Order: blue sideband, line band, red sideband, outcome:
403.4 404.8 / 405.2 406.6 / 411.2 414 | 0.05 mag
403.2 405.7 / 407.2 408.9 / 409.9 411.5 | -0.18 mag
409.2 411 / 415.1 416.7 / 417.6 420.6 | -0.16 mag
